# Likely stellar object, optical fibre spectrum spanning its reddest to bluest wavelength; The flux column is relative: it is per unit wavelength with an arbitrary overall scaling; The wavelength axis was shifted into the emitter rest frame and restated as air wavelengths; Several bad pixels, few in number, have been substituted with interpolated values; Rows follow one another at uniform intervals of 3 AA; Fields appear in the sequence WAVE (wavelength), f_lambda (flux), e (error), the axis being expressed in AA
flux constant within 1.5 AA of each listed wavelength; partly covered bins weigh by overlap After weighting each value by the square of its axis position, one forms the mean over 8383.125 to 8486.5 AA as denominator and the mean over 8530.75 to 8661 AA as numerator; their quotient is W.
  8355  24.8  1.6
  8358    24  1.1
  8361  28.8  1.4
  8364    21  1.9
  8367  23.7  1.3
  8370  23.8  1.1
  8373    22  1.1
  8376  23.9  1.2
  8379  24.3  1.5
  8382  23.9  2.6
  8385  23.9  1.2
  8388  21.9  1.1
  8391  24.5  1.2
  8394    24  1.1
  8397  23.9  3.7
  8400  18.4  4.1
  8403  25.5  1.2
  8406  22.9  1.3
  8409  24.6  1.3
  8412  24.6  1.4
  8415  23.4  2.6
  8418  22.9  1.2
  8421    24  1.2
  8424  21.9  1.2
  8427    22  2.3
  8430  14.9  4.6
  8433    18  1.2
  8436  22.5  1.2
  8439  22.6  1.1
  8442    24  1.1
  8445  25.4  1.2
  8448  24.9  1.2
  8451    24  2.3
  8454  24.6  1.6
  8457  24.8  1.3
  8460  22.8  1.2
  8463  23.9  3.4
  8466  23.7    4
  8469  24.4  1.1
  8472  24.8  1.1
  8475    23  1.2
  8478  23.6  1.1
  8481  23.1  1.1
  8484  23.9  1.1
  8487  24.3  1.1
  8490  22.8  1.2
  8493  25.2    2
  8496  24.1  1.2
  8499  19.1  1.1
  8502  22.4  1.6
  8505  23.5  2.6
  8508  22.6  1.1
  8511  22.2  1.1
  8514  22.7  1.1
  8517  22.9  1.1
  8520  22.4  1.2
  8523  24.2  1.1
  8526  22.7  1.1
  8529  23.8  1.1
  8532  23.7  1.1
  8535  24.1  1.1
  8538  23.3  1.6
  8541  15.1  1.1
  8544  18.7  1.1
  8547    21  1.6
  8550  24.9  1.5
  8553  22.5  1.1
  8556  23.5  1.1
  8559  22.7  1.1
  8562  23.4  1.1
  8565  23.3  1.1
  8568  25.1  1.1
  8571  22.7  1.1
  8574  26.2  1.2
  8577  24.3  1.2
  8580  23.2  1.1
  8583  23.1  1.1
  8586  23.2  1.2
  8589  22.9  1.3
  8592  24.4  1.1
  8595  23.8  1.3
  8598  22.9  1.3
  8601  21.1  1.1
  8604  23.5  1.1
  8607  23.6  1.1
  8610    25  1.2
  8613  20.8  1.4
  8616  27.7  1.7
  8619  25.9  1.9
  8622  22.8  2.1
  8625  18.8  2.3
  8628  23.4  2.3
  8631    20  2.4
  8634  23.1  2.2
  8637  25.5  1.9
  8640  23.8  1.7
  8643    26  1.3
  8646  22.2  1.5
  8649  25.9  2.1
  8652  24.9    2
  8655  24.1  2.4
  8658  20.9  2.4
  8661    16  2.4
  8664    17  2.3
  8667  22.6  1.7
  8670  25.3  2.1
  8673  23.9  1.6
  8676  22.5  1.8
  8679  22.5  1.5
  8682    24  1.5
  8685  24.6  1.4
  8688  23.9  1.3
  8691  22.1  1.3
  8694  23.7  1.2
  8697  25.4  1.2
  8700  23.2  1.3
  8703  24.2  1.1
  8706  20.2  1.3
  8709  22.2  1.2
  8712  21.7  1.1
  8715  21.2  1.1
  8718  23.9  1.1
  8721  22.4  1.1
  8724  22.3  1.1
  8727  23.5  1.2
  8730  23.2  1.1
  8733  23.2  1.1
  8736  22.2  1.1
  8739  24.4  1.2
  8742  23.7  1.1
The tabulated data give 1.04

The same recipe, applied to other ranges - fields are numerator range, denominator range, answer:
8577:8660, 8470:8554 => 1.05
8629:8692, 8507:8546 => 1.07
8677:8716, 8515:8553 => 1.07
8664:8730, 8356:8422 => 1.04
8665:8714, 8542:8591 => 1.03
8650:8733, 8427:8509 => 1.04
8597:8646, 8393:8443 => 1.10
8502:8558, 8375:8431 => 1.01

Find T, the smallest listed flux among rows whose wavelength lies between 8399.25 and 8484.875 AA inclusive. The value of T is 14.9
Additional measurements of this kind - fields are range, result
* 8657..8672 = 16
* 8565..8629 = 18.8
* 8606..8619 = 20.8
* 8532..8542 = 15.1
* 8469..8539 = 19.1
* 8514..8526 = 22.4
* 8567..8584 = 22.7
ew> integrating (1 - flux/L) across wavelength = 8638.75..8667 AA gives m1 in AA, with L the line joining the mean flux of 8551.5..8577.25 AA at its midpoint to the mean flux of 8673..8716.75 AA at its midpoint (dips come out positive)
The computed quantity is 1.12 AA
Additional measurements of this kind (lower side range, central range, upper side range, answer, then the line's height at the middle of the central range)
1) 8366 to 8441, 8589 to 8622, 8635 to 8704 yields -0.97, 23.1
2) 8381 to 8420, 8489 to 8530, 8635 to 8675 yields 0.56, 23.2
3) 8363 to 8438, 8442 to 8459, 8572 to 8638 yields -1.32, 22.8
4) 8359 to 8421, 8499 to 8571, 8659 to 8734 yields 1.72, 23.1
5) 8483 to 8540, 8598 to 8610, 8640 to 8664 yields -0.16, 22.7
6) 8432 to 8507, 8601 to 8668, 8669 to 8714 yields 1.30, 23.3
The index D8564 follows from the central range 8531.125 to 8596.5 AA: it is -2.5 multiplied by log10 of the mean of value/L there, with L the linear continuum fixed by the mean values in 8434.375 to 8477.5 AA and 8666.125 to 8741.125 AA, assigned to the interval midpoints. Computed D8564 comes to 0.030 mag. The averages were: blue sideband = 23.9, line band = 23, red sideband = 23.1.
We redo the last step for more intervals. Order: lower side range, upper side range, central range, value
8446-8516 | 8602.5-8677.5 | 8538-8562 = 0.09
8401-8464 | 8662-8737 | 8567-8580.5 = -0.07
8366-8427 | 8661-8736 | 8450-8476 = -0.04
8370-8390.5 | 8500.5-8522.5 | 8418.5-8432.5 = 0.12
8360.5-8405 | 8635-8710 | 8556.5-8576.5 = -0.03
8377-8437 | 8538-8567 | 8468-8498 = -0.08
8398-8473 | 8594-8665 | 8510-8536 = -0.01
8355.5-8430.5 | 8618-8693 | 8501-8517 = 0.02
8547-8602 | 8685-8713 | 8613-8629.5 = -0.01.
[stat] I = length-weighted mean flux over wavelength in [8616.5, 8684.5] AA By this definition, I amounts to 22.9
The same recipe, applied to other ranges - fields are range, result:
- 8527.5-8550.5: 21.7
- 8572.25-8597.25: 23.8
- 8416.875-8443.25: 21.4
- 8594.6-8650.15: 23.4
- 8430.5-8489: 23.4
